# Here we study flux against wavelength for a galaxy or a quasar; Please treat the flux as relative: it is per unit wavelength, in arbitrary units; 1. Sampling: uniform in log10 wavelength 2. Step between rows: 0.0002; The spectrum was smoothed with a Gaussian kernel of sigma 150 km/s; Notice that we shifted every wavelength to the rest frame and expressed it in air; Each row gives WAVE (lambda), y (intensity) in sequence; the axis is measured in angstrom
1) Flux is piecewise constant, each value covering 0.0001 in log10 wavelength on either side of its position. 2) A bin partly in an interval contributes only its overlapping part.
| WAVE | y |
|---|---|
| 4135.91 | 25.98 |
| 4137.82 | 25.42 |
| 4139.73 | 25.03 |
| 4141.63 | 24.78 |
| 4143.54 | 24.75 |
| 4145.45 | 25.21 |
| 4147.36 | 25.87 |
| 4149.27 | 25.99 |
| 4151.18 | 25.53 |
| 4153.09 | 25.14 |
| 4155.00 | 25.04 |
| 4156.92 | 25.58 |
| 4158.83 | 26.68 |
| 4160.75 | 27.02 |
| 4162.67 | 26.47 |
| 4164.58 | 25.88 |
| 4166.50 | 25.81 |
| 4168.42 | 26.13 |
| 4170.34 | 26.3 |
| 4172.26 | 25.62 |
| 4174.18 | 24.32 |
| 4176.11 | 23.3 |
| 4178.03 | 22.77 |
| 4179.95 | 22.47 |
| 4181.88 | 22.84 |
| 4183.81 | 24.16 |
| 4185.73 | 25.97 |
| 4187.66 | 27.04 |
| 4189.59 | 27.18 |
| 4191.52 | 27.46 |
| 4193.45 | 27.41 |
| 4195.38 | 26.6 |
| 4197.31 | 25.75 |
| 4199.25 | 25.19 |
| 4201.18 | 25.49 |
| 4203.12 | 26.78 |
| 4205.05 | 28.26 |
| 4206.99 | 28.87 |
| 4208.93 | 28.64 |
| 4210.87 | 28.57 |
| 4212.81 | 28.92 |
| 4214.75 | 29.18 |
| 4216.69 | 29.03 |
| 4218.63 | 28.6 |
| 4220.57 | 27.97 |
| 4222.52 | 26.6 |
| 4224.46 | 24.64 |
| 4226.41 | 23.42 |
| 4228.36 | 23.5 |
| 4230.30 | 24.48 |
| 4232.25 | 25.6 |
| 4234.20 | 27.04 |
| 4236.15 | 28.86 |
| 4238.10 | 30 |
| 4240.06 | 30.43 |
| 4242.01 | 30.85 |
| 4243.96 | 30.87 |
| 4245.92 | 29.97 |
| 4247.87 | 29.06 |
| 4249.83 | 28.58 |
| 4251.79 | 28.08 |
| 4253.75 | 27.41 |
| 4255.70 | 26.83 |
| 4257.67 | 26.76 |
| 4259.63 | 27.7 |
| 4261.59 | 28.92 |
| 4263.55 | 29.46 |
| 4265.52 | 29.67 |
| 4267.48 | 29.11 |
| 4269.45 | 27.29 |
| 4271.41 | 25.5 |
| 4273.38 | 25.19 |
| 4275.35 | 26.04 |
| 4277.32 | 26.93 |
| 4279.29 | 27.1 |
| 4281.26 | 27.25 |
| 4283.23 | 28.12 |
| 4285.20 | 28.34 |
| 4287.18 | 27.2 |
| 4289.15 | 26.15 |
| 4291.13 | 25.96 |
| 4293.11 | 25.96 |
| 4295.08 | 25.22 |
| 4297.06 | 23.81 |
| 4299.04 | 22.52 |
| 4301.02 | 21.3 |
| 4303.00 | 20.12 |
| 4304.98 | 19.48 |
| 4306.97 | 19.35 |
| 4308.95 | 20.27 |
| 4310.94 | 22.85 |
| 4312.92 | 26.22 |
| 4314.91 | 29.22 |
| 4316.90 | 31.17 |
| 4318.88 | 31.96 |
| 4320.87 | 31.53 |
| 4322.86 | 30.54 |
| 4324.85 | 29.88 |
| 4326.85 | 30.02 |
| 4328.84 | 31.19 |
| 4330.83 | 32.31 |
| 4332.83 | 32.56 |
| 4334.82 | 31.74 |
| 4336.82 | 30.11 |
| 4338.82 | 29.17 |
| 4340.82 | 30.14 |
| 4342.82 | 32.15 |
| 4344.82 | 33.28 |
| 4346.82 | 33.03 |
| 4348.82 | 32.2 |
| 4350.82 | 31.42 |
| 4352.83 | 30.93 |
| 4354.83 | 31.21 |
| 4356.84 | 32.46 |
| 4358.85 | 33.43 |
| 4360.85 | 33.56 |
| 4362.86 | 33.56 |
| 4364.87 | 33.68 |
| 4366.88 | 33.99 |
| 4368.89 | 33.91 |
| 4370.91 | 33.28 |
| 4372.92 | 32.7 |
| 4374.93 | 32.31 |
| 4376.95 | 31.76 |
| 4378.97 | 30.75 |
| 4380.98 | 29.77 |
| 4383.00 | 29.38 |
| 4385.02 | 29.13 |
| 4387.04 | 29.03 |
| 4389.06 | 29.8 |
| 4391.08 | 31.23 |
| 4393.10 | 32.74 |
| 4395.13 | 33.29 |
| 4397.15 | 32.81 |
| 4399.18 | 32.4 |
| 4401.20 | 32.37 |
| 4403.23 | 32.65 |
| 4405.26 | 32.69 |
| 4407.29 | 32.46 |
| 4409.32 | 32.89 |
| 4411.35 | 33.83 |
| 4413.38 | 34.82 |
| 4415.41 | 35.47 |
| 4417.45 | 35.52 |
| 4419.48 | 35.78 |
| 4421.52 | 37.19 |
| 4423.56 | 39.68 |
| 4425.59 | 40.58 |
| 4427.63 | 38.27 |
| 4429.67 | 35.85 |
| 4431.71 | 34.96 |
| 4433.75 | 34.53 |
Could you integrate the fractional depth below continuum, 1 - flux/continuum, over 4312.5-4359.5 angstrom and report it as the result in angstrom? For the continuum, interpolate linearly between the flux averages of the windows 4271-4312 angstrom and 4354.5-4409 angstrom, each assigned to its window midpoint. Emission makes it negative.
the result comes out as -5.0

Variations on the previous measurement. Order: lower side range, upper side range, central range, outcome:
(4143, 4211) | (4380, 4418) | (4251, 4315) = 6.9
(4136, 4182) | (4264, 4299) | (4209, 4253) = -3.1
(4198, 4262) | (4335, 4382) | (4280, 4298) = 2.0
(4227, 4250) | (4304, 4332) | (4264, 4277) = 0.3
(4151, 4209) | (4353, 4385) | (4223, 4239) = 0.9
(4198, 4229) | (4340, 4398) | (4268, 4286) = 1.4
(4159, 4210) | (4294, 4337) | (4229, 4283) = -3.0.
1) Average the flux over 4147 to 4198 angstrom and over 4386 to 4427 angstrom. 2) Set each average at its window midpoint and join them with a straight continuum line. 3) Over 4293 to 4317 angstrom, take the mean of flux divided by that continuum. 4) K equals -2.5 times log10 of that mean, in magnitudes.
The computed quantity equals 0.29 mag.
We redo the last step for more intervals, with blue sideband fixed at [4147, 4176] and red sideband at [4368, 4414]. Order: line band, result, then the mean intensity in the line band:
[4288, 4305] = 0.24 mag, 23.7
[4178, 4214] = 0.01 mag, 26.4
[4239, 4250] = -0.08 mag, 30.1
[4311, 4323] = 0.02 mag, 29.5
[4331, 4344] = -0.02 mag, 31.1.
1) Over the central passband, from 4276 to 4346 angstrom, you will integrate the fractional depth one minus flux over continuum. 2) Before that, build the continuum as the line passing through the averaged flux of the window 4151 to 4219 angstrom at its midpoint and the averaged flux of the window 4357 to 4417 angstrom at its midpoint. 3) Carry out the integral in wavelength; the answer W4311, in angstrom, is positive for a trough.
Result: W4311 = 6.2 angstrom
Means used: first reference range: 26.3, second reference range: 32.4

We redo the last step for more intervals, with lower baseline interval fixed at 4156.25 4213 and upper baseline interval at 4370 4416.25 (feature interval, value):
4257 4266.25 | -0.1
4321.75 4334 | -0.4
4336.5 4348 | -0.3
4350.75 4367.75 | -0.9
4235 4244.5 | -0.8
